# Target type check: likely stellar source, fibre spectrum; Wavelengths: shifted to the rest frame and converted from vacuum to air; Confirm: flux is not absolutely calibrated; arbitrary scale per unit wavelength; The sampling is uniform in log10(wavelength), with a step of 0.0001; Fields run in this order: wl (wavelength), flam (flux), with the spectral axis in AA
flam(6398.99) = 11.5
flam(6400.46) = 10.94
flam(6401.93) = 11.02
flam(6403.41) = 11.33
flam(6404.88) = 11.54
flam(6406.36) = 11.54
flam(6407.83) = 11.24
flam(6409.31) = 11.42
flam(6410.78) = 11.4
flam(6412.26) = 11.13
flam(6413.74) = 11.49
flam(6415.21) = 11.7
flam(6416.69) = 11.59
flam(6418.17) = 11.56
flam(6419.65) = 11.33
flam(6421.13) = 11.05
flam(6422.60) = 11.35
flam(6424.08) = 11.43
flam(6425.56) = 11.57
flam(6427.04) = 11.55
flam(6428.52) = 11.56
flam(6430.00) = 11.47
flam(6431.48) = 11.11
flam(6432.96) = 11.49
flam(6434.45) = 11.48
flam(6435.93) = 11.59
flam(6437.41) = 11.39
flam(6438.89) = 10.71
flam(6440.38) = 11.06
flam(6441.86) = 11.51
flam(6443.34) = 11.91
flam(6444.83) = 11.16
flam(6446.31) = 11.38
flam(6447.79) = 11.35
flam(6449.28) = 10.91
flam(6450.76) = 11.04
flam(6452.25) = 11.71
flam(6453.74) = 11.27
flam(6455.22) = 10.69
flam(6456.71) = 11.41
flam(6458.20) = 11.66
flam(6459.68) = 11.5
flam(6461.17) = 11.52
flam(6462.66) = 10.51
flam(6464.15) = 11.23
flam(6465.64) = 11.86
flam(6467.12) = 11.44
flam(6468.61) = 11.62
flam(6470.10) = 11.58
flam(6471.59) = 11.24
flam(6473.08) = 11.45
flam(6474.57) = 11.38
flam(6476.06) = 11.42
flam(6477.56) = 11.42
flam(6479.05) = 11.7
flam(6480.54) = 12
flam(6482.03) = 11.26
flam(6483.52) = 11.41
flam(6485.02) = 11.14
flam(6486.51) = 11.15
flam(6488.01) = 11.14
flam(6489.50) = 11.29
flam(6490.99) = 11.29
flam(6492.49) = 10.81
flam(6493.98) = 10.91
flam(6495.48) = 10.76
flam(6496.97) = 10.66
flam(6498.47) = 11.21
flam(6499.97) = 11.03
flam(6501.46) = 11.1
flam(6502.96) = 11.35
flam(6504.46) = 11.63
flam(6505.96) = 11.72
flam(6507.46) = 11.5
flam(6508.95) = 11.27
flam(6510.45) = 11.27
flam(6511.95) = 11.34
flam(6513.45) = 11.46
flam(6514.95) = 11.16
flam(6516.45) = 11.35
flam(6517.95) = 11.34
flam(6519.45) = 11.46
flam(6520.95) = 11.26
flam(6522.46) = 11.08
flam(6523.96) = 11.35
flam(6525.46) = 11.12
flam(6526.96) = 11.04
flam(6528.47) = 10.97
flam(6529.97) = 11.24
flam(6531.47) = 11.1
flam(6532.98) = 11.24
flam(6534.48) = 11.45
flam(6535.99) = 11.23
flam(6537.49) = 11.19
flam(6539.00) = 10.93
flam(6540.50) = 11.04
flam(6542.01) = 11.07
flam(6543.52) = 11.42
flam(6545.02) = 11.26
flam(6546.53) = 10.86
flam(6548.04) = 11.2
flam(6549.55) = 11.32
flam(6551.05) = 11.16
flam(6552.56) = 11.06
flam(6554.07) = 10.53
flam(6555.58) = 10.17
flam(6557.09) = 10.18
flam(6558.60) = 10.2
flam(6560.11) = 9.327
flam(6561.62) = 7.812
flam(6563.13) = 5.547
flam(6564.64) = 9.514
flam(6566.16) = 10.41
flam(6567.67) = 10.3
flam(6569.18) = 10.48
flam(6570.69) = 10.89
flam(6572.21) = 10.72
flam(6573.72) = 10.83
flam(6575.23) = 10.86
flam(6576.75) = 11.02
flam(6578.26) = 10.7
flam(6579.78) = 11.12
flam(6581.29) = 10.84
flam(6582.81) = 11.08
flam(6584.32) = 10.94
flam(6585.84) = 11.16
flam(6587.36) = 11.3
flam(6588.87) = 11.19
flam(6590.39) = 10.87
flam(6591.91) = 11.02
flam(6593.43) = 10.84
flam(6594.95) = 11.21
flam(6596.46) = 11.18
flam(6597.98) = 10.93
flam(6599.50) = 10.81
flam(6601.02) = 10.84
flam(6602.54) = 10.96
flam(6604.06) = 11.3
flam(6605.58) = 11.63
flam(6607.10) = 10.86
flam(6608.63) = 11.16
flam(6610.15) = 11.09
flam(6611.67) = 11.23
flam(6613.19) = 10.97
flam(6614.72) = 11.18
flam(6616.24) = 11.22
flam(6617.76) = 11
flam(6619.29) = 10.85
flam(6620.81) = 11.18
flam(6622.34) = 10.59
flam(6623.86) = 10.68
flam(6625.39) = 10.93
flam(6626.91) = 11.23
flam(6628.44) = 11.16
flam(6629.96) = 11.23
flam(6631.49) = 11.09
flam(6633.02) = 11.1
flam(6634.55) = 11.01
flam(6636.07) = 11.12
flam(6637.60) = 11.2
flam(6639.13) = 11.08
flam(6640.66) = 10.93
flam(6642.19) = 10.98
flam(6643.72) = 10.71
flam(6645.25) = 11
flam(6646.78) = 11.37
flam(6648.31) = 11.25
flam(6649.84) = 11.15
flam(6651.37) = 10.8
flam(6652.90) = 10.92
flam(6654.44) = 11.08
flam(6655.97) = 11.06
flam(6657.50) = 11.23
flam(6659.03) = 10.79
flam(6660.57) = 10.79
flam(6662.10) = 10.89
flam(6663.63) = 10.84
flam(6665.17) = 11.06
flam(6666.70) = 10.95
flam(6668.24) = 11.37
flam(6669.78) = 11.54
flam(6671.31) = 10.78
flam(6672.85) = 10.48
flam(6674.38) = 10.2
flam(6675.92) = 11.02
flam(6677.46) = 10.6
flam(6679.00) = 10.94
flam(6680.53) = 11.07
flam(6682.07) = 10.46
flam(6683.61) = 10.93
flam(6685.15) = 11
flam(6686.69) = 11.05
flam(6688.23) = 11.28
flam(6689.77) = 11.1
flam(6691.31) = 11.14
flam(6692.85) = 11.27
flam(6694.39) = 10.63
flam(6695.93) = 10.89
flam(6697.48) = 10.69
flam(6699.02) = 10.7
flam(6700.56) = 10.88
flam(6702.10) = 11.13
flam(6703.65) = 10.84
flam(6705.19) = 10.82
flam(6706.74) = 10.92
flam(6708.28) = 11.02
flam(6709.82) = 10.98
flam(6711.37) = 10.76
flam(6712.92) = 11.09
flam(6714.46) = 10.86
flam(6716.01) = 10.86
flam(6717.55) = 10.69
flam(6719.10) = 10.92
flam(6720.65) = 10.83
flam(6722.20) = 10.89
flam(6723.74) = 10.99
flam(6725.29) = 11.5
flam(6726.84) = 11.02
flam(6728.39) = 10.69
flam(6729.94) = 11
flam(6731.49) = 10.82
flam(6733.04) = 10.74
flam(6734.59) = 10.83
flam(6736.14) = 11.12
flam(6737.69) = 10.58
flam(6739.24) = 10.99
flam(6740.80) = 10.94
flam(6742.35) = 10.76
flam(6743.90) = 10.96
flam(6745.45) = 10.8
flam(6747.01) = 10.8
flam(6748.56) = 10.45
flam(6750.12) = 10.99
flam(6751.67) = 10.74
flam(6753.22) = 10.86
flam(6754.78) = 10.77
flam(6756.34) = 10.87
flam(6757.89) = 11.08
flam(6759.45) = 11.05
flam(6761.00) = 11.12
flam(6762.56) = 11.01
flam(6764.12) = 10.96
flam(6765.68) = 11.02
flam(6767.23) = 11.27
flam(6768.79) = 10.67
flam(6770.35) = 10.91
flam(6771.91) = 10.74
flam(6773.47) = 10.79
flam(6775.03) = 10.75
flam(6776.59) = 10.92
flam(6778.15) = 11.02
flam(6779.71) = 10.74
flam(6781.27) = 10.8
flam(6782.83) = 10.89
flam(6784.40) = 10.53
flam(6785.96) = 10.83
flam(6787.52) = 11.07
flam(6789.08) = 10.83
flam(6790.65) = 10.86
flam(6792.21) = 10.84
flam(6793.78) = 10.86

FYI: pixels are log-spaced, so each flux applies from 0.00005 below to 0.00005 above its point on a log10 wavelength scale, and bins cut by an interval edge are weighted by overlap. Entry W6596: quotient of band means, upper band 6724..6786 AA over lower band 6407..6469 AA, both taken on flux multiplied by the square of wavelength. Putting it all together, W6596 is 1.1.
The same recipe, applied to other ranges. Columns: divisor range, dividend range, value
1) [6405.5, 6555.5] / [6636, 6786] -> 1.04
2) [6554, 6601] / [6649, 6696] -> 1.08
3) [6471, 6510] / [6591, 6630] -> 1.02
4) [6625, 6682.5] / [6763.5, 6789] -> 1.03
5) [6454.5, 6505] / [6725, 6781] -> 1.05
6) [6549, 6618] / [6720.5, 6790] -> 1.07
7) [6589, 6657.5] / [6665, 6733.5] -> 1.01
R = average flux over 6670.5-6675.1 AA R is 10.5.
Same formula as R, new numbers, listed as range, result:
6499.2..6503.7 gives 11.2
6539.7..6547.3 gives 11.1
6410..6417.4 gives 11.5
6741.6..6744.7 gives 10.9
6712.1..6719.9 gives 10.9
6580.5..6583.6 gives 11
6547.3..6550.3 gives 11.3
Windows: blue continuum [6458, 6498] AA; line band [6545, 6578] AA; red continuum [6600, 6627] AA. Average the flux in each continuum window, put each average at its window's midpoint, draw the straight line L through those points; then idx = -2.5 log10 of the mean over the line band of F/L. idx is 0.09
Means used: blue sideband 11.3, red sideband 11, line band 10.2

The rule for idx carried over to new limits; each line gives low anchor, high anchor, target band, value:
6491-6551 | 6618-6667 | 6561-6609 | 0.046 mag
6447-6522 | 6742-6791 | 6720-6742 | 0.000 mag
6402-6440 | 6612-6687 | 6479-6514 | 0.000 mag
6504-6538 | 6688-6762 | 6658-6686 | 0.013 mag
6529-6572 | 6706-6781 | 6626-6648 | -0.041 mag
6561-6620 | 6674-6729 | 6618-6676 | -0.017 mag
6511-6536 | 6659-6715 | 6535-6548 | 0.007 mag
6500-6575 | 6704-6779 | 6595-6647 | -0.019 mag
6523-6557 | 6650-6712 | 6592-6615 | -0.007 mag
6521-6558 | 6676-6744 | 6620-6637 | -0.005 mag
